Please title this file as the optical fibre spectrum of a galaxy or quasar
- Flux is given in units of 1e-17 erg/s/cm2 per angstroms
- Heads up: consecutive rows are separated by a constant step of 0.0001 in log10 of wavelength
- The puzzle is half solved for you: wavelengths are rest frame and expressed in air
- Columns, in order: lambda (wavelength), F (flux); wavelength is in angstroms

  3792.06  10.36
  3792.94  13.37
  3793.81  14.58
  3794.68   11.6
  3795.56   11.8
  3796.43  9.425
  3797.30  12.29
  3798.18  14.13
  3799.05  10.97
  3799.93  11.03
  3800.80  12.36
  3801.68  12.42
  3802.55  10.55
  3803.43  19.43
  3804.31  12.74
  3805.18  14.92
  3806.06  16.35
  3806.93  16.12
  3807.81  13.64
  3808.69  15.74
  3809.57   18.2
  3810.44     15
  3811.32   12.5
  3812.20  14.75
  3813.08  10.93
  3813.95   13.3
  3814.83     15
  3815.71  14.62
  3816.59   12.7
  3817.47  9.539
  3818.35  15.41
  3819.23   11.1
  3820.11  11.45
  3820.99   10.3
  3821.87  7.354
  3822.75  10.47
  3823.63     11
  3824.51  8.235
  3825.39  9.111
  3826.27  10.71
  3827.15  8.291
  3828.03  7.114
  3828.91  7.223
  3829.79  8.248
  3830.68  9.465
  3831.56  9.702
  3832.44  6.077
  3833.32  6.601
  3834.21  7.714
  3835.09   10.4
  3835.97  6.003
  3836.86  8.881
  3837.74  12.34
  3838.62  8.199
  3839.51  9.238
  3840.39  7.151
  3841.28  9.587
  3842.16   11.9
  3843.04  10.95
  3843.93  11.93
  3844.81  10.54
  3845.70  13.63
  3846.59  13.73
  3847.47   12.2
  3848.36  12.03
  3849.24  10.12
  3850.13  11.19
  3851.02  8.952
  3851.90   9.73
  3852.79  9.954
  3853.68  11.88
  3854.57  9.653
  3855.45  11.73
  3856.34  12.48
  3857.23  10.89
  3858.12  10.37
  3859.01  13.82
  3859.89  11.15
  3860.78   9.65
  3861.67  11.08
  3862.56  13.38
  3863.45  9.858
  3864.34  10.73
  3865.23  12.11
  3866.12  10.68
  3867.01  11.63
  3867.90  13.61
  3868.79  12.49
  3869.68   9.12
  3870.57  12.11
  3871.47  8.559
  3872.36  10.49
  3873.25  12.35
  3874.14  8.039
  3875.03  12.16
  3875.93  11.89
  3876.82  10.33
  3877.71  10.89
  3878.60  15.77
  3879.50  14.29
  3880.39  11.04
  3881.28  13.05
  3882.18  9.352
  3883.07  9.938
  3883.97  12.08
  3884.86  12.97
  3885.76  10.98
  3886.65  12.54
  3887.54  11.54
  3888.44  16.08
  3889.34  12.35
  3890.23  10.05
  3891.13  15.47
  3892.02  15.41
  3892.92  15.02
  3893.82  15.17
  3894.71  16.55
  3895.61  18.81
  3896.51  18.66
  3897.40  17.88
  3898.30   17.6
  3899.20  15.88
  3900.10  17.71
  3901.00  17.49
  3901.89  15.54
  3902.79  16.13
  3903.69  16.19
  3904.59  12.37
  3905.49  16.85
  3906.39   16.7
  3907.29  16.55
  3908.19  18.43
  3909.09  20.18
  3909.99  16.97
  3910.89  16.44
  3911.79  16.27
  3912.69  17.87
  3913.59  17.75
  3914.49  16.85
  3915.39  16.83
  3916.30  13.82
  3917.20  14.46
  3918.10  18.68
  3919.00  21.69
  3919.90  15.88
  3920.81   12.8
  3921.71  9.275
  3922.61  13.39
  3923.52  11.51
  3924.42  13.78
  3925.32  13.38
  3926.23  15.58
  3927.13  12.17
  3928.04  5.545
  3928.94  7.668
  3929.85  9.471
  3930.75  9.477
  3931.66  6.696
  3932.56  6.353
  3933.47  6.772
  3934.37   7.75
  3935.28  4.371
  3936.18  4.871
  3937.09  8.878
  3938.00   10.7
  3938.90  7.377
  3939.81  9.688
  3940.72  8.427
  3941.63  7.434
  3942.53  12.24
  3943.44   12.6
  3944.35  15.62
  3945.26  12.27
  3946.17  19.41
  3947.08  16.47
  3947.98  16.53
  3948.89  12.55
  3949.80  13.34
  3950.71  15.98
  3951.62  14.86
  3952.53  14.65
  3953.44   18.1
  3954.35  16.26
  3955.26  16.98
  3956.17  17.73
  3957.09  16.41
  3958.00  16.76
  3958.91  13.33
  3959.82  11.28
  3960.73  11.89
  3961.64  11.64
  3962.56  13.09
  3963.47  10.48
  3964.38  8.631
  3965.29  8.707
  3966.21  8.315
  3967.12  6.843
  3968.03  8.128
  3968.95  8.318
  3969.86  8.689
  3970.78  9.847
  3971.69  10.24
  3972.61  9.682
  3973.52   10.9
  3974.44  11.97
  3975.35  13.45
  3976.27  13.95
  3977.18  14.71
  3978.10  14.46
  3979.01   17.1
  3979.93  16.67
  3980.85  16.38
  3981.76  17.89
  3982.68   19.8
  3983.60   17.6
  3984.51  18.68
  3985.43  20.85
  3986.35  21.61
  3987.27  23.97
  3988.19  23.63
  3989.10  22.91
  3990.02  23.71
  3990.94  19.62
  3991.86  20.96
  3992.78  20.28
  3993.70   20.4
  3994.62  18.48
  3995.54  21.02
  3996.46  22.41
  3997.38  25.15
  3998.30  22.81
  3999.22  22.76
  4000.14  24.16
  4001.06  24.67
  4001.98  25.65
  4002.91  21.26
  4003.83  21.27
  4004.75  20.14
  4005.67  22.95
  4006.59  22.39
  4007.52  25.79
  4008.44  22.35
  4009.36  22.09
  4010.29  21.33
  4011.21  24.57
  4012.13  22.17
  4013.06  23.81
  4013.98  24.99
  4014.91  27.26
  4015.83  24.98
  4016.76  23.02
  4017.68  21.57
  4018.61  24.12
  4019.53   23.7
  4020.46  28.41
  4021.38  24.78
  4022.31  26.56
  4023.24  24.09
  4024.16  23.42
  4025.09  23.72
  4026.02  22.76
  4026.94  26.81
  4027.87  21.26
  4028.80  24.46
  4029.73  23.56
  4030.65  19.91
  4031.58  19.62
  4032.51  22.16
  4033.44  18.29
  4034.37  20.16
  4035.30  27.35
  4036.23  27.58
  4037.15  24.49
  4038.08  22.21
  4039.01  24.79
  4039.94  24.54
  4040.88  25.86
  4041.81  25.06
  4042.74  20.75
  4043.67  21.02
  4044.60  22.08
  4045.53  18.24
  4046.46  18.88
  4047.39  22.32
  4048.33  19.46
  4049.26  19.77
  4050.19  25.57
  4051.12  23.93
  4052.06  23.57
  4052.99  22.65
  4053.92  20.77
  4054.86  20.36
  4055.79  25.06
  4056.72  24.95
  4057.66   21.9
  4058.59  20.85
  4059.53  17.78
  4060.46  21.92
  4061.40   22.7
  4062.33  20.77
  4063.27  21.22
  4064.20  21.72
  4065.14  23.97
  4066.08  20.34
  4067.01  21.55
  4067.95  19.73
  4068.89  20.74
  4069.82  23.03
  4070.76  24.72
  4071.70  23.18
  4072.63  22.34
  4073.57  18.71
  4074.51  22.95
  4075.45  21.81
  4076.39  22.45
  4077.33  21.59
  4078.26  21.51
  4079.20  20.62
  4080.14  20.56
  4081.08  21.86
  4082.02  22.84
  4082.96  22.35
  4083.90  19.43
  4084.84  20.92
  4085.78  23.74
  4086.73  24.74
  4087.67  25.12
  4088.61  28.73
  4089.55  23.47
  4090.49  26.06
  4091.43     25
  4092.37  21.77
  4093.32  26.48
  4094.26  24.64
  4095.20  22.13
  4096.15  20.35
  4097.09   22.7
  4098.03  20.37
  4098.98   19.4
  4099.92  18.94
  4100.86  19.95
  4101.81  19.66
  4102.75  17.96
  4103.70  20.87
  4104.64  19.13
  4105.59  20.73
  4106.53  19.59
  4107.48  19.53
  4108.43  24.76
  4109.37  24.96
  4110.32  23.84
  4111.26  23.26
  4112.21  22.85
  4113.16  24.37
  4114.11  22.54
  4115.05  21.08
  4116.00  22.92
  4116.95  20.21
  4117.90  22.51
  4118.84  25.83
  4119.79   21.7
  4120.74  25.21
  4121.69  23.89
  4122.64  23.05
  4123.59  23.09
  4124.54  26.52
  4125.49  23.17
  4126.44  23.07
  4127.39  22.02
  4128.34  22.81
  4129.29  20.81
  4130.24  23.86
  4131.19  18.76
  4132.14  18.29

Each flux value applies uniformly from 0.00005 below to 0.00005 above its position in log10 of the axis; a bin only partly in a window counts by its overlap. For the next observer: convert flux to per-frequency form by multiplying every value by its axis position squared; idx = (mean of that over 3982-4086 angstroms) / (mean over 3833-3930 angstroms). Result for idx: 1.88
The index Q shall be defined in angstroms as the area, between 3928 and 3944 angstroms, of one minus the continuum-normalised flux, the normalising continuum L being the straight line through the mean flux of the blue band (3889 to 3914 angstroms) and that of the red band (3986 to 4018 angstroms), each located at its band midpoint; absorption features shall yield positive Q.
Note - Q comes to 8.91 angstroms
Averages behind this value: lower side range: 16.4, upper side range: 22.8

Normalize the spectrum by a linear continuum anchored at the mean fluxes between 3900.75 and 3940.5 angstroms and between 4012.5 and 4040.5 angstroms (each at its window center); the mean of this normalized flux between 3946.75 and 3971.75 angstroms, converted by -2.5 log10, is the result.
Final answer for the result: 0.30 mag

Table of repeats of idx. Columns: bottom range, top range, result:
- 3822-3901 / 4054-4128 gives 2.17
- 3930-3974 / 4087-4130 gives 2.14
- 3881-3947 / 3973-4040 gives 1.70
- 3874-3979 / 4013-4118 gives 1.84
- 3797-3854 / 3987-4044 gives 2.26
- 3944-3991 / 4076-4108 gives 1.57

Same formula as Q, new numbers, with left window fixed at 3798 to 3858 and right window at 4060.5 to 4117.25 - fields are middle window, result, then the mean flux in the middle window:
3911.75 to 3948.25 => 7.9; 12.1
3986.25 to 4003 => -3.9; 22.4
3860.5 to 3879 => 2.4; 11.3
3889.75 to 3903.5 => -2.0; 16.2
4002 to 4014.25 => -2.6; 22.8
